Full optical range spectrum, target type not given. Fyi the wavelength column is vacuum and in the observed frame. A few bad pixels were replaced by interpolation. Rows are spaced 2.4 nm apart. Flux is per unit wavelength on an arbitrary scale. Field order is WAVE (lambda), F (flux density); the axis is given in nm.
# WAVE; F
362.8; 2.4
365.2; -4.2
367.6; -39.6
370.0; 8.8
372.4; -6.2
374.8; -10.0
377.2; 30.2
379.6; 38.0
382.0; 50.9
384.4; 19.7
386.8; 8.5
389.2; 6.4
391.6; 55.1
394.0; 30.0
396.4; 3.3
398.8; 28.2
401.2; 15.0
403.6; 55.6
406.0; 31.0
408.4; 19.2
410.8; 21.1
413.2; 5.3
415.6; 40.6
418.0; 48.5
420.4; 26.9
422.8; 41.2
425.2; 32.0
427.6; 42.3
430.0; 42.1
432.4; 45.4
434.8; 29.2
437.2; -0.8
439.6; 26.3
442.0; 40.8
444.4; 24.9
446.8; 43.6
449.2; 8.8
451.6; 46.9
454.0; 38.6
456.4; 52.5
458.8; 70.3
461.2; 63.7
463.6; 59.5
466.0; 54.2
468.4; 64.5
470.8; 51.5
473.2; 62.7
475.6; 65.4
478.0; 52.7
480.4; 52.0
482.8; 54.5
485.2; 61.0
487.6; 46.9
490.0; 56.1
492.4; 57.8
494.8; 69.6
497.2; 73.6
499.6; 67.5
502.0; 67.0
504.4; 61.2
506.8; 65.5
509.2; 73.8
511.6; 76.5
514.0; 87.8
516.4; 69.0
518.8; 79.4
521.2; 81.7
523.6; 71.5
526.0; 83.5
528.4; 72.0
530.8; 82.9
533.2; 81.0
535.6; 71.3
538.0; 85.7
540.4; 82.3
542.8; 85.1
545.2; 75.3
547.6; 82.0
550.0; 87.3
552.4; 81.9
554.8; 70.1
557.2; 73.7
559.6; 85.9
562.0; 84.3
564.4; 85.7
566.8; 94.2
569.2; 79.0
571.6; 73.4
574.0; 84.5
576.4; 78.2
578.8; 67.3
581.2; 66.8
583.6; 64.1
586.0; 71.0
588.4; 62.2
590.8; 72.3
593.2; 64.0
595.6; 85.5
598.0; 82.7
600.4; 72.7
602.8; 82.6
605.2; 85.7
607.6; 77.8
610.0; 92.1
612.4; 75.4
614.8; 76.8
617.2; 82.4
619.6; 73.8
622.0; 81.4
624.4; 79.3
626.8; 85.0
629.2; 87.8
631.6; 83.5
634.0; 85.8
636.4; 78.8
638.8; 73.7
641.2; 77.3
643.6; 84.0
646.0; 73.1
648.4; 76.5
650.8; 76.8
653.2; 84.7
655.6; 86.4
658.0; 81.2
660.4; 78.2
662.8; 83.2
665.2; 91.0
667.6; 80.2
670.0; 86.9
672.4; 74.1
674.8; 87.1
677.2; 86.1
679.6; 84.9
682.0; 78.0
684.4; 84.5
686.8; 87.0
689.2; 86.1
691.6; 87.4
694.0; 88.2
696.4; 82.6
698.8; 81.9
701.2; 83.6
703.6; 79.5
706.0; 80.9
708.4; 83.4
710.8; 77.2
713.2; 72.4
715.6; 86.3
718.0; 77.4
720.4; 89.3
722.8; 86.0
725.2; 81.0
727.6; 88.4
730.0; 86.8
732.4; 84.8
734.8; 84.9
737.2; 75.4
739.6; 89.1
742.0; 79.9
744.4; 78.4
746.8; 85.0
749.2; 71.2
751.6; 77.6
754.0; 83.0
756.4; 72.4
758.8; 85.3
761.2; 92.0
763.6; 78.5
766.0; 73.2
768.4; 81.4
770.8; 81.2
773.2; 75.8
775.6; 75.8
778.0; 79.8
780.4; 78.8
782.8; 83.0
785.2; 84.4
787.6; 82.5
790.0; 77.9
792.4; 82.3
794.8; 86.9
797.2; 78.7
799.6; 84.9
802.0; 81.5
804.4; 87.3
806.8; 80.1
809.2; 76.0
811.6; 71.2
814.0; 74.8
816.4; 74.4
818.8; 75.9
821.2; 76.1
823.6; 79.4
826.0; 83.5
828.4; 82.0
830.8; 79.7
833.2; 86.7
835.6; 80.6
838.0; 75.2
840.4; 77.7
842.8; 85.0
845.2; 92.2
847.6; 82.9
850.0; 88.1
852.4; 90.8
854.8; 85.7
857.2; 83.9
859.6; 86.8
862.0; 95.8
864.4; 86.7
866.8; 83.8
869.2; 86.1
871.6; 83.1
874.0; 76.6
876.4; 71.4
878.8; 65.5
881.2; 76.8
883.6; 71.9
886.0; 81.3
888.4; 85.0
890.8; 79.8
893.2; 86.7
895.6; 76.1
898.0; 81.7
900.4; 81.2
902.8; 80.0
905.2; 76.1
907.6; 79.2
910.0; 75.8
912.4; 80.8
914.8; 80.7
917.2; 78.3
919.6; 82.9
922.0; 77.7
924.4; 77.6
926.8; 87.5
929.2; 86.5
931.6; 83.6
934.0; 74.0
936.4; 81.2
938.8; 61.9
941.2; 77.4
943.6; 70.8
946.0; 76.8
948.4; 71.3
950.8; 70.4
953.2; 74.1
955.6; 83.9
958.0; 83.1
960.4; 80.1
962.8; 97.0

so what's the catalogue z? 0.14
